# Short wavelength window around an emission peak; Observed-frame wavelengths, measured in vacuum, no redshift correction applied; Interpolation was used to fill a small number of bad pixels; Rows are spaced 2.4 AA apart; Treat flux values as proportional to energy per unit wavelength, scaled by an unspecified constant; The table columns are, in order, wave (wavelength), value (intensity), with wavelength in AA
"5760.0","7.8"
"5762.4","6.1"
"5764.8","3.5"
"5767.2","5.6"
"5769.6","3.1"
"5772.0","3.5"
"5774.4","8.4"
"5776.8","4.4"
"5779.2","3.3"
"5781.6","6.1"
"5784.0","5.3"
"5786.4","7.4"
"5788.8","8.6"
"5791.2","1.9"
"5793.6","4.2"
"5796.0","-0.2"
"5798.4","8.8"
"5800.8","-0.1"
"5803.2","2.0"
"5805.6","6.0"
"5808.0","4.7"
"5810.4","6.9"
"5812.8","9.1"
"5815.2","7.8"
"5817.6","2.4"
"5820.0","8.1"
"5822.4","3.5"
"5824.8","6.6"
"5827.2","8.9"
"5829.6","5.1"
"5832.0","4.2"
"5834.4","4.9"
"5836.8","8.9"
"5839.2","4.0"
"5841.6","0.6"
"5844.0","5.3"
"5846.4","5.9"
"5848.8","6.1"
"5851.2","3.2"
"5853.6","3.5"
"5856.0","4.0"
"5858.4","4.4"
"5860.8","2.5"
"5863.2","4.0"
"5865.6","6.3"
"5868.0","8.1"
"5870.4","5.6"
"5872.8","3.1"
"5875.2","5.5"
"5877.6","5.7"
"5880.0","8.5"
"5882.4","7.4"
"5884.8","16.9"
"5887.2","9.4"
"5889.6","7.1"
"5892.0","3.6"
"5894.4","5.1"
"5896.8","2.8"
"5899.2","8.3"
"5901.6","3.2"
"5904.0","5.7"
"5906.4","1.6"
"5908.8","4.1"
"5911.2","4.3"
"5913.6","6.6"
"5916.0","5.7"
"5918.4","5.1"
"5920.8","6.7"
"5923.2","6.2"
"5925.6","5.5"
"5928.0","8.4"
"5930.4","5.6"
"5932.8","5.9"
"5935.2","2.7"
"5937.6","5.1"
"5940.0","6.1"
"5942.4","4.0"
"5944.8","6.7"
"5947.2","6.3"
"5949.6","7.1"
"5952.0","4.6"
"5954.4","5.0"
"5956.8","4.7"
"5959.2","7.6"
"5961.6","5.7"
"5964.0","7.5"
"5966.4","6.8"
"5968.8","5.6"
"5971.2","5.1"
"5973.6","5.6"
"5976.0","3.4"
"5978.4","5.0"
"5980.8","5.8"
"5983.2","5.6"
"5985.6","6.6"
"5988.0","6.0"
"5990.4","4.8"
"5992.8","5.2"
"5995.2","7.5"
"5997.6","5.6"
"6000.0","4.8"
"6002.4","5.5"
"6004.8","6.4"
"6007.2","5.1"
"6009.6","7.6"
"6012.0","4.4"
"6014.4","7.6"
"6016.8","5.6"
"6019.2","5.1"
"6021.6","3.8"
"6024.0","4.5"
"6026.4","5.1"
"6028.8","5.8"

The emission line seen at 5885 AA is [O III] 5007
